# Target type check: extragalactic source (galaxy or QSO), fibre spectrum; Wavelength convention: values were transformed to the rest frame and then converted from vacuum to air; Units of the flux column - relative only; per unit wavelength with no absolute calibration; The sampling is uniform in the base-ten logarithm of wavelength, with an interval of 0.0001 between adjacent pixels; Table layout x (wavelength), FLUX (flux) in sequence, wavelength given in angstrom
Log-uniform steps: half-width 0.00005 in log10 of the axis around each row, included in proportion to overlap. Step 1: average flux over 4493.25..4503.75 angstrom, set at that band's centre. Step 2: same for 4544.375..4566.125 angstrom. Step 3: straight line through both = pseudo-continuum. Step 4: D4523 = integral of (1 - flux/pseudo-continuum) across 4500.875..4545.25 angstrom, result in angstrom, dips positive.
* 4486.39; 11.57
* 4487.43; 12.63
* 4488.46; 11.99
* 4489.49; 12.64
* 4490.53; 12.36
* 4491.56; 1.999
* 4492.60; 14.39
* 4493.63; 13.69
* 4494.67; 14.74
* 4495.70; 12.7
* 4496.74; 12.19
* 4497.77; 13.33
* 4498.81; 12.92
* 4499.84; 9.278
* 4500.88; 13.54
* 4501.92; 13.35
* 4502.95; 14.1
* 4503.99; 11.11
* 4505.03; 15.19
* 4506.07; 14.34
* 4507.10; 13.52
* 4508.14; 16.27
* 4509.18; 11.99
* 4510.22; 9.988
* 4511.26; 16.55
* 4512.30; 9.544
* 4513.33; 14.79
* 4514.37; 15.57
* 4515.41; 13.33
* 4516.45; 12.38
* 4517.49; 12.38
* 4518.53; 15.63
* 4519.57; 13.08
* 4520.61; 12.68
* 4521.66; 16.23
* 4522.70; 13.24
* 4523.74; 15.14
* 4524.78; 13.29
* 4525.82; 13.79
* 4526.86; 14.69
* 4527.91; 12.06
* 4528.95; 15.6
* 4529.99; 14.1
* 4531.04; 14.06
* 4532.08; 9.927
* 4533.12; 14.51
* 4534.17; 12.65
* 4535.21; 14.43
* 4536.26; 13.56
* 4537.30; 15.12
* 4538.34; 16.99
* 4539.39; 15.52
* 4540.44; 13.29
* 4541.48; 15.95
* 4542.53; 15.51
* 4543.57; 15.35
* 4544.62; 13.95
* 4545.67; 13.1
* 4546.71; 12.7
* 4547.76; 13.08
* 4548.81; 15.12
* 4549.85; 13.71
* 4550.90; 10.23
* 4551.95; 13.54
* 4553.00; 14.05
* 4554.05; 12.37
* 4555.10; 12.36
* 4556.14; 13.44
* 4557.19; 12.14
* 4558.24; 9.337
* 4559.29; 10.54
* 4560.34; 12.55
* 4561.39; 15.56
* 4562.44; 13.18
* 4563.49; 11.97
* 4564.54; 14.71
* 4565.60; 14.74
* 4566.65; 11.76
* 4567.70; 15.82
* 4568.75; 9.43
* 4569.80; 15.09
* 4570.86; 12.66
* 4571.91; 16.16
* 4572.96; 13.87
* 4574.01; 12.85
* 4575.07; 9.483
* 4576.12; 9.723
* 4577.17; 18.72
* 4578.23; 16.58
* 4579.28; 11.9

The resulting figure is -3.36 angstrom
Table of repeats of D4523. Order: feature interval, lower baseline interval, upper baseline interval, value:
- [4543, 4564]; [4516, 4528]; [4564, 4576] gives 0.8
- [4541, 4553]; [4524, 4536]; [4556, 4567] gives -0.7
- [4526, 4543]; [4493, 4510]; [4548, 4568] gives -1.5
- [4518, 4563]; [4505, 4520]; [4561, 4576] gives -0.8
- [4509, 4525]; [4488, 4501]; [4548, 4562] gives -1.7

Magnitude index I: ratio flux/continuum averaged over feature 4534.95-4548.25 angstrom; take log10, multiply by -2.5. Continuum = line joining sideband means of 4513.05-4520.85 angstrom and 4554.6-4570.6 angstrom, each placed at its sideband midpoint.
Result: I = -0.10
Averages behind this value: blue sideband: 13.7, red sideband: 12.8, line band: 14.5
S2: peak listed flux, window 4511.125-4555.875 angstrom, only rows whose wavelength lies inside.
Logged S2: 16.99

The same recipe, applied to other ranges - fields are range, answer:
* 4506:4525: 16.55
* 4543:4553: 15.35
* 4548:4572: 16.16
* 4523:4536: 15.6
